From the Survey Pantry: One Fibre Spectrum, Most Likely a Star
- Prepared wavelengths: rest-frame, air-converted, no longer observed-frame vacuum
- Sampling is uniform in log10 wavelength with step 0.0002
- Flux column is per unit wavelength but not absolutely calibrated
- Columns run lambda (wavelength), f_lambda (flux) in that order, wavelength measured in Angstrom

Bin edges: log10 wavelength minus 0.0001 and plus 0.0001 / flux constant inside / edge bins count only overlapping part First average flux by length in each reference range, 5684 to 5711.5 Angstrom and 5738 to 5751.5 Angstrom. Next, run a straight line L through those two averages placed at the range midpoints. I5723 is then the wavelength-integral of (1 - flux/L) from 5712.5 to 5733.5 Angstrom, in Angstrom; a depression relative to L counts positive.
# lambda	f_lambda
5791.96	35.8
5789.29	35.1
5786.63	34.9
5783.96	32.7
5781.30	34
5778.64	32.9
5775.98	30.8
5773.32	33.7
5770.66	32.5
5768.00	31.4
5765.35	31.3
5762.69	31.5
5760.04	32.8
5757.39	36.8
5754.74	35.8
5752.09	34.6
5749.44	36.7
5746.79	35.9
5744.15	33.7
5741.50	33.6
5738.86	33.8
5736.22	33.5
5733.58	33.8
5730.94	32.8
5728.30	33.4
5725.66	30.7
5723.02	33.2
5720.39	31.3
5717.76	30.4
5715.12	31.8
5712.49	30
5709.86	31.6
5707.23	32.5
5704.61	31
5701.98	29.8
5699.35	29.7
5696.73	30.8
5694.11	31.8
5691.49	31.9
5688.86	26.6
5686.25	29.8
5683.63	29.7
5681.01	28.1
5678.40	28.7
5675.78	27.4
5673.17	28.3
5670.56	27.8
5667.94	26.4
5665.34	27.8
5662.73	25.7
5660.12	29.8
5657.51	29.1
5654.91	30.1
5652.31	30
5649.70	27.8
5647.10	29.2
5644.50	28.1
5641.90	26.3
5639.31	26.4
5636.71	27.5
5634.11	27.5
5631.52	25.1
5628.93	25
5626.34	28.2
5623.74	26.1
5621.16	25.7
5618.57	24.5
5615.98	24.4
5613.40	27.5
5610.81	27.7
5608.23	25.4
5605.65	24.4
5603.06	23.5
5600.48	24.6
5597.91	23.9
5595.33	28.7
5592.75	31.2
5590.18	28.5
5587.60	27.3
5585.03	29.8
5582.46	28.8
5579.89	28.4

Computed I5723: 0.6 Angstrom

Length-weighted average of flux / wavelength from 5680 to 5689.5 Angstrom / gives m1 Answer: 28.7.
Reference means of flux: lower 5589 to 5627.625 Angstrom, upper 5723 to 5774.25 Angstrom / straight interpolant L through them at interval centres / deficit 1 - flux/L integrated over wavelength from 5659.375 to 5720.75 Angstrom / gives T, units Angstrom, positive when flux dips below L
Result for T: 2.1 Angstrom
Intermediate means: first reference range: 26.3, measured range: 29.5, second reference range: 33.6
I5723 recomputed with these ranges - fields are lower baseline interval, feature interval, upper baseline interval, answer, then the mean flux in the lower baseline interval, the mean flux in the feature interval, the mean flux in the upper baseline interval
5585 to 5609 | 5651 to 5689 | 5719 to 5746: 2.1 Angstrom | 26.6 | 28.4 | 33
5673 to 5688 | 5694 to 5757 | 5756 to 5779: -4.0 Angstrom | 28.6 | 32.7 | 32.6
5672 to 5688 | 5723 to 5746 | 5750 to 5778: -1.2 Angstrom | 28.6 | 33.2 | 33.2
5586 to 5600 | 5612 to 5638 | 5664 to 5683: 1.5 Angstrom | 27.8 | 26.2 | 27.9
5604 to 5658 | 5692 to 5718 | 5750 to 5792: -0.5 Angstrom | 26.9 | 31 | 33.5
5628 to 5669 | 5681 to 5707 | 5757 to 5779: -0.6 Angstrom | 27.6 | 30.1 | 32.4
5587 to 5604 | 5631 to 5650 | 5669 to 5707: 0.6 Angstrom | 26.9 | 27.3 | 29.5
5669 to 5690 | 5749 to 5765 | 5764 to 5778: -1.5 Angstrom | 28.3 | 34.4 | 32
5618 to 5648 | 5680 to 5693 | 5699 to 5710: 0.3 Angstrom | 26.7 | 29.3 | 30.9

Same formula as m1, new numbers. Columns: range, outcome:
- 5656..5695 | 28.6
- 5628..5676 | 27.7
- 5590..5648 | 26.4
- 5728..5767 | 34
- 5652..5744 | 30.4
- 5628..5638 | 26.3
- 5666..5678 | 27.6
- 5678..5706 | 29.9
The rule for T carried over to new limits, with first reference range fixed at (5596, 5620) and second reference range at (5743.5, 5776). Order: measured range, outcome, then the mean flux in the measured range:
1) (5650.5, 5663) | -0.5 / 29.1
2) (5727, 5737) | -0.4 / 33.4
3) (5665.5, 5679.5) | 0.5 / 27.7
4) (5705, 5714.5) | -0.1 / 31.4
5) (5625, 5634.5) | 0.0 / 26.3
